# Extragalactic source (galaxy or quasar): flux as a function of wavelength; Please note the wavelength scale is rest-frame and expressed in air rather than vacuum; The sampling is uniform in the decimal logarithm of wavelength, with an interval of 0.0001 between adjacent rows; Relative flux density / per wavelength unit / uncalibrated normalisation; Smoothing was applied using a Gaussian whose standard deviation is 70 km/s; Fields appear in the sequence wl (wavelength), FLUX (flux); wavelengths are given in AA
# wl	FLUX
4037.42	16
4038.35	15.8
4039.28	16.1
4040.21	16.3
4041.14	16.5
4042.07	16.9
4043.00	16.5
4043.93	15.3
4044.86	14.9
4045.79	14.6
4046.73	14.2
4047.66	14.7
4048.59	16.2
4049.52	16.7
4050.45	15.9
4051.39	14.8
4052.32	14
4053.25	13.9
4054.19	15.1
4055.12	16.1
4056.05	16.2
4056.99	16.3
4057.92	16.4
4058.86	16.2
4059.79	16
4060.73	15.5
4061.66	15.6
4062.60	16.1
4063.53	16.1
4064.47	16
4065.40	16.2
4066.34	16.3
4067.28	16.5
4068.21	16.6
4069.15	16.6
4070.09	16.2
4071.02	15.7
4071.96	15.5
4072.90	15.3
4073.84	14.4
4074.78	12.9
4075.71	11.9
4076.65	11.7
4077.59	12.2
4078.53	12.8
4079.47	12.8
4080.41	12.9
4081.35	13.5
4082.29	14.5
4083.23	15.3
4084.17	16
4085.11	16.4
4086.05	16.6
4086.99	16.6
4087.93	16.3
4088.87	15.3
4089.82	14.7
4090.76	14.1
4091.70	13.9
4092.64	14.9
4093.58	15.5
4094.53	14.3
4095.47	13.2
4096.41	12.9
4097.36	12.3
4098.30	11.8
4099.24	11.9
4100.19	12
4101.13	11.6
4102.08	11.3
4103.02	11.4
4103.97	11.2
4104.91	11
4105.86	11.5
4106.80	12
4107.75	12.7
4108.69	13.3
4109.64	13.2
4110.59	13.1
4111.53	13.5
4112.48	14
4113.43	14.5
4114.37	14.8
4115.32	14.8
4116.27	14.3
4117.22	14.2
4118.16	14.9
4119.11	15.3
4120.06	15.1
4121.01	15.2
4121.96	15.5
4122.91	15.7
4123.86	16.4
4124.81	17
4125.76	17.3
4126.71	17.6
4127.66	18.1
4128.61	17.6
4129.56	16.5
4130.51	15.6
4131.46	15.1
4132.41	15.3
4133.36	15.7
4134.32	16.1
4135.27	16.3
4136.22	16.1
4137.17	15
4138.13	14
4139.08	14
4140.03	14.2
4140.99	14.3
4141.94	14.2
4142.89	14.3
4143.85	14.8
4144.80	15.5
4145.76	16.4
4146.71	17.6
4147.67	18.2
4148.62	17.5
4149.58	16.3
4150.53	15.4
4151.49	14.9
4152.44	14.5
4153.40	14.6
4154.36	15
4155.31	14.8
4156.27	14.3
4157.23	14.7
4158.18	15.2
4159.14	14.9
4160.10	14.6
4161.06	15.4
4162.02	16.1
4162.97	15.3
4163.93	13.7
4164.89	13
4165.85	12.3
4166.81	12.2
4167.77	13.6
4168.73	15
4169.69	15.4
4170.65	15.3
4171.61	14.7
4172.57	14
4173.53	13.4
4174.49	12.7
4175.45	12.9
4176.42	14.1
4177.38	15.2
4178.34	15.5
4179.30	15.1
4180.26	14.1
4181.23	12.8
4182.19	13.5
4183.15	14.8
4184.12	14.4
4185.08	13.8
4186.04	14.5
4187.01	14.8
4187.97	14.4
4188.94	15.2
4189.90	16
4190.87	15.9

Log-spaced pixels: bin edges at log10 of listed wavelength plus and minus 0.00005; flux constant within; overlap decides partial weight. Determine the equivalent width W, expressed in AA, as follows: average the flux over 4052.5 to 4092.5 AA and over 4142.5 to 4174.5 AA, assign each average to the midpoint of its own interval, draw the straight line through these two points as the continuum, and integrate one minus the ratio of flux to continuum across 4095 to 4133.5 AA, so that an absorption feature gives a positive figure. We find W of 2.2 AA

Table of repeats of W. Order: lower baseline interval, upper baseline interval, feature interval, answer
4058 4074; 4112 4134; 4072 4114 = 6.2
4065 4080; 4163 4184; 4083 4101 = 0.1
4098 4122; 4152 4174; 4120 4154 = -4.8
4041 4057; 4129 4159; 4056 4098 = 1.3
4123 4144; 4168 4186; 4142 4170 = -0.1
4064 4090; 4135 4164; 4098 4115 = 2.9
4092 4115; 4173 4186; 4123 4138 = -3.4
